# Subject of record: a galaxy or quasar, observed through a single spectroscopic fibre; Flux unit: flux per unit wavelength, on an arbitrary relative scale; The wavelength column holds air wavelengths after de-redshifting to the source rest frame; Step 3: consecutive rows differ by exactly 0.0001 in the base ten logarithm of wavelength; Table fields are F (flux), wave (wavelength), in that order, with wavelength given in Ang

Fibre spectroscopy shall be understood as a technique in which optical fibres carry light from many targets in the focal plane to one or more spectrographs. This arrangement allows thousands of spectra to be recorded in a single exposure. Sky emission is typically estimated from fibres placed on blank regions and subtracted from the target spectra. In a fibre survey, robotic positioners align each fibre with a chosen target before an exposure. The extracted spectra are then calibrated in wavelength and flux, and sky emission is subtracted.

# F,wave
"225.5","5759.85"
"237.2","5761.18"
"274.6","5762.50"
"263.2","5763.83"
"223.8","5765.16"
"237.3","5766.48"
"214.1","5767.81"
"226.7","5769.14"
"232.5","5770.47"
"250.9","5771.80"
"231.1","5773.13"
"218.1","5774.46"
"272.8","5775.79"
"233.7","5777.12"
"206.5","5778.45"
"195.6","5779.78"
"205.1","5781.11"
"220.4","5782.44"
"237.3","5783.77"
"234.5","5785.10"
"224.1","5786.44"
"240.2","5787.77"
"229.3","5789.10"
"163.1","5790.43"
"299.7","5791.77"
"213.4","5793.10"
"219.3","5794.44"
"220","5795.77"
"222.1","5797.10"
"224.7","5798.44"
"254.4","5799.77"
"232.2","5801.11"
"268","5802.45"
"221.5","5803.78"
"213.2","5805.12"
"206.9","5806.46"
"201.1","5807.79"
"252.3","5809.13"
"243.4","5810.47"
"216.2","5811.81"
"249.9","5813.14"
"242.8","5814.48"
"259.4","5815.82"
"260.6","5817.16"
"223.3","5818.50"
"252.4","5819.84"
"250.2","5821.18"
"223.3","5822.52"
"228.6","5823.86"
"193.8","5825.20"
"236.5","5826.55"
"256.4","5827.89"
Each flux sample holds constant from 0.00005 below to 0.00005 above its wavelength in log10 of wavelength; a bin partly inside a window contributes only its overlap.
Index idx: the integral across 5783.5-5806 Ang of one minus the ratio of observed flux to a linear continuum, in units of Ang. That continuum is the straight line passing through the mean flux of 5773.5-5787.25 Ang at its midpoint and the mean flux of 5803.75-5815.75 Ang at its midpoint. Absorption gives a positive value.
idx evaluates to -0.3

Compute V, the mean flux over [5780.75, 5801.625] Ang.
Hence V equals 228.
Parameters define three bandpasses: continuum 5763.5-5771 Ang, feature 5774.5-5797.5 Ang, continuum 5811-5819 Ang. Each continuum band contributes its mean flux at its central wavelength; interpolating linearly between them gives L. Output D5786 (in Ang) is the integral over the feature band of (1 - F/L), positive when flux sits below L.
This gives 1.0 Ang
